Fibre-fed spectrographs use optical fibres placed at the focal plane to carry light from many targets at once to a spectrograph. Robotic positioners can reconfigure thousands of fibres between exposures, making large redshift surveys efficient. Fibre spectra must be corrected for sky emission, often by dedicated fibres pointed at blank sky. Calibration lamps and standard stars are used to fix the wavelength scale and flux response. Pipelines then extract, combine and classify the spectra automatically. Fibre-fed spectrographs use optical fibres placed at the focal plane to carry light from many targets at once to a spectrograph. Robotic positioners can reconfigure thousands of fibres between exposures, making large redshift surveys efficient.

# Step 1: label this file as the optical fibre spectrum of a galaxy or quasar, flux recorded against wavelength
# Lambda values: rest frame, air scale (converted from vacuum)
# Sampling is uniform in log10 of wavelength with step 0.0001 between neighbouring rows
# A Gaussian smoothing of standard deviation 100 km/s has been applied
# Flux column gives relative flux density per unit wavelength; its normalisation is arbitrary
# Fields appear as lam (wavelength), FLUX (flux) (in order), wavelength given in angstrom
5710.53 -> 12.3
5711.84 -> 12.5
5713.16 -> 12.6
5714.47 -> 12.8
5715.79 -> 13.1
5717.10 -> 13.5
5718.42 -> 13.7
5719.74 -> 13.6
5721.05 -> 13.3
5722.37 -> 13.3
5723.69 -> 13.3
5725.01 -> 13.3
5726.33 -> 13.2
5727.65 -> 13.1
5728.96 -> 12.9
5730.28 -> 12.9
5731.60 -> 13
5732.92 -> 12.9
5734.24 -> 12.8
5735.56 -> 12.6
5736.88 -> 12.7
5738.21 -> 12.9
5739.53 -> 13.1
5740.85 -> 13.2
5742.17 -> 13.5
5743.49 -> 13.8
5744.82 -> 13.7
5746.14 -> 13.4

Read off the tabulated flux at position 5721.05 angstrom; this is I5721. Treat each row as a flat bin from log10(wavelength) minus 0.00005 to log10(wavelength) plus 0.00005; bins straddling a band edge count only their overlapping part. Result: 13.3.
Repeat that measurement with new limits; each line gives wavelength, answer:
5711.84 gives 12.5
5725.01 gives 13.3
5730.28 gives 12.9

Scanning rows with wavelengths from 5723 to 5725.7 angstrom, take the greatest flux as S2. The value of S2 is 13.3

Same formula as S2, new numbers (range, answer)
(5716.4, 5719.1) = 13.7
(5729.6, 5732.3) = 13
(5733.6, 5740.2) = 13.1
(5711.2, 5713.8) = 12.6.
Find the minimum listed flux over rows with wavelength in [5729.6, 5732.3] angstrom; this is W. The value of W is 12.9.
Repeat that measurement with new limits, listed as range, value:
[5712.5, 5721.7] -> 12.6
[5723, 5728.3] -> 13.1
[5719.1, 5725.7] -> 13.3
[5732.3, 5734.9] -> 12.8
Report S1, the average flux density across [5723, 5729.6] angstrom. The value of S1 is 13.2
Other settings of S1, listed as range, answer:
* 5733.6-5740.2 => 12.8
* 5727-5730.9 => 13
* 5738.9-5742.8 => 13.3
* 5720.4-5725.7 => 13.3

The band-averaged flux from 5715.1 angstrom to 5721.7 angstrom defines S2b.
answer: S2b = 13.4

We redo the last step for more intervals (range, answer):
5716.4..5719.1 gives 13.6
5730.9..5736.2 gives 12.8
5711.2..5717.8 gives 12.9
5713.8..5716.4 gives 13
